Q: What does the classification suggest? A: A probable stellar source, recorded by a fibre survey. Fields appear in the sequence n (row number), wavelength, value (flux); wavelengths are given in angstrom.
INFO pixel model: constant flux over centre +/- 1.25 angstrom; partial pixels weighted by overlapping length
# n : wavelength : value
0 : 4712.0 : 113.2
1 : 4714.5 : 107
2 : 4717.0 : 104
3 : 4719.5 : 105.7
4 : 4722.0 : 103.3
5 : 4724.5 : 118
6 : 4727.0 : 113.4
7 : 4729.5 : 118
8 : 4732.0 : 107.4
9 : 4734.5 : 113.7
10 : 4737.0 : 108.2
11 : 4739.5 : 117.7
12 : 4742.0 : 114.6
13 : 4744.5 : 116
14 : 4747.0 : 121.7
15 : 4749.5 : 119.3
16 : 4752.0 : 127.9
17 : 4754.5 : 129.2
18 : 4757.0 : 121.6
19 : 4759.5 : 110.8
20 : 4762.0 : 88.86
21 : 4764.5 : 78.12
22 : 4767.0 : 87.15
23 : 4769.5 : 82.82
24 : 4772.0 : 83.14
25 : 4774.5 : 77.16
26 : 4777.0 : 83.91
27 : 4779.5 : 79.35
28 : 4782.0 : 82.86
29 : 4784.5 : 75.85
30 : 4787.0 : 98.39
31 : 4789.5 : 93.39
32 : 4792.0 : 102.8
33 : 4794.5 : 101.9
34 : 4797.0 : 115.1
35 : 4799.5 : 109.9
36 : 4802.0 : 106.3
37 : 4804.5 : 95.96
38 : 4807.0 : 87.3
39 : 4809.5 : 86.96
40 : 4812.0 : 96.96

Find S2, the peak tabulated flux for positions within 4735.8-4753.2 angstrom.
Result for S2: 127.9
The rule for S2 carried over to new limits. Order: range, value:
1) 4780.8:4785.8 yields 82.86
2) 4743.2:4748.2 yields 121.7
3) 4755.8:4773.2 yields 121.6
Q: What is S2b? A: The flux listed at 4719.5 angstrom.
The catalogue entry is 105.7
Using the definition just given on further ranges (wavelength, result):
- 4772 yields 83.14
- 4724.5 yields 118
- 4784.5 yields 75.85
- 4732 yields 107.4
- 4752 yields 127.9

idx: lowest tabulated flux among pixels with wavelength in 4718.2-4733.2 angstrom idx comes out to 103.3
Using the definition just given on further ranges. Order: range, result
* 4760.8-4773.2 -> 78.12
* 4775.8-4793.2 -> 75.85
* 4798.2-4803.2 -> 106.3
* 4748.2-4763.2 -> 88.86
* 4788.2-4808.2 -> 87.3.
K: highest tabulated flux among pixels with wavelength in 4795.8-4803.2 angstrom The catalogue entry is 115.1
